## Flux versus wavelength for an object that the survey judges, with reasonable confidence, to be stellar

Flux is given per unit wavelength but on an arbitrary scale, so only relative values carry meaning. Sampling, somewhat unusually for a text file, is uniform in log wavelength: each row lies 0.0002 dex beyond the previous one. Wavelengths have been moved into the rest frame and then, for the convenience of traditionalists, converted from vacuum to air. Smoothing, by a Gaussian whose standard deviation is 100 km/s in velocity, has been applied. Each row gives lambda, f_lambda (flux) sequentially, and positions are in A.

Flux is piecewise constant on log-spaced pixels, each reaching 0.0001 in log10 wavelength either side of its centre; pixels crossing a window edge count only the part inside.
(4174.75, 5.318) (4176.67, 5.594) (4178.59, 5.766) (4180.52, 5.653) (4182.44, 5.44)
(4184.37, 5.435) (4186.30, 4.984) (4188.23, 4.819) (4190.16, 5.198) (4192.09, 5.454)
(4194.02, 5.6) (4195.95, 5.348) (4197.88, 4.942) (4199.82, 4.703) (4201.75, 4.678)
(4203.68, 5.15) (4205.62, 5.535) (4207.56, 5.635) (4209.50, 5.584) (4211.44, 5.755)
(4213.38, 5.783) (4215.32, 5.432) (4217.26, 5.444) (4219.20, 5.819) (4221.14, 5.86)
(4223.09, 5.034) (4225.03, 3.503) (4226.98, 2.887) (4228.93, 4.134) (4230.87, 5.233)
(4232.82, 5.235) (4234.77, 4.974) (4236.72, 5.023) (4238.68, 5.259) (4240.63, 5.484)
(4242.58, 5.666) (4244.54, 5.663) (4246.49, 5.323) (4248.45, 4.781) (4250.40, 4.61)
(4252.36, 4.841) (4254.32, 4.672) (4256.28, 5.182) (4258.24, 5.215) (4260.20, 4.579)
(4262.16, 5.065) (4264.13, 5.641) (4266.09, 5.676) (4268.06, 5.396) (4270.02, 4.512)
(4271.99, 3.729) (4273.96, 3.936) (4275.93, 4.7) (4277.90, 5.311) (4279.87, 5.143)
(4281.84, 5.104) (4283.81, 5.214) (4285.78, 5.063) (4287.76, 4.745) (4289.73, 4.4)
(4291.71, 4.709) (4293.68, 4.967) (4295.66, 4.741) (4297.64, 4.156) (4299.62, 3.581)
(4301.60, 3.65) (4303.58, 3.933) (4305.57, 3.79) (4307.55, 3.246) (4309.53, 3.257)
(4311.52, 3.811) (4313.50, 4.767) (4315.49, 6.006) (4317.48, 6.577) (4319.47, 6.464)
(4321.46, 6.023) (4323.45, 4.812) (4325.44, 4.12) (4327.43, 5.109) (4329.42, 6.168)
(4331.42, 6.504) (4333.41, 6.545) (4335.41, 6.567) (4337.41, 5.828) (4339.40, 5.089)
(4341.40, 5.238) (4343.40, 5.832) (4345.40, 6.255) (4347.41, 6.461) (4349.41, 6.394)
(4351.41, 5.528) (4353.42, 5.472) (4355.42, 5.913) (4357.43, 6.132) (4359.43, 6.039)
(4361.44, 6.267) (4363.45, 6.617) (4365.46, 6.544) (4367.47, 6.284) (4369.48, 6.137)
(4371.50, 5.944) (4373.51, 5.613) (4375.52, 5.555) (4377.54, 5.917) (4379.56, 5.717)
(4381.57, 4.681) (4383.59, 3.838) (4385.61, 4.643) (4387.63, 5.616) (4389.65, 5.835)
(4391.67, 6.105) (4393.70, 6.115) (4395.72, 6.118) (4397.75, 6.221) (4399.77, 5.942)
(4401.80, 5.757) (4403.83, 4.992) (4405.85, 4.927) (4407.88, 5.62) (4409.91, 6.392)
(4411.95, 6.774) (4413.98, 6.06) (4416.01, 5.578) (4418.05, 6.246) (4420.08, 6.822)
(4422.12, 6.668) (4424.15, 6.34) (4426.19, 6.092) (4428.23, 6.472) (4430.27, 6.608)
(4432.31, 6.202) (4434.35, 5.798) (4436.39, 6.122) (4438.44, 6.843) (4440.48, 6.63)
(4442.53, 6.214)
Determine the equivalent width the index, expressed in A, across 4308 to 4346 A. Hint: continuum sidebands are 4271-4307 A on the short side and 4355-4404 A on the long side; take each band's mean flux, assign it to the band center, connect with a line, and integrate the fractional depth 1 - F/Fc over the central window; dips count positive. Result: -3.4 A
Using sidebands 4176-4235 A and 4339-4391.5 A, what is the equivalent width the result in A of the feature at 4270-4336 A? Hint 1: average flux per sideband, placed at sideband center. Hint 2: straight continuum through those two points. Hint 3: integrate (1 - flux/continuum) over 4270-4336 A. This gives 8.1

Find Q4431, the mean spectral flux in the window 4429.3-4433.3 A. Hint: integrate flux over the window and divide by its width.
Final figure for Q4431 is 6.41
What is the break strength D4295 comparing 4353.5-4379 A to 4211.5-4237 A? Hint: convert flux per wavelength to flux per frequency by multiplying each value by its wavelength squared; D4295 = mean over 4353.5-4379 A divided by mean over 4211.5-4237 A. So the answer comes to 1.3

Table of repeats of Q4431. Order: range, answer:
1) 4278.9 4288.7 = 5.06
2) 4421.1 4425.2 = 6.51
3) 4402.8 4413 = 5.74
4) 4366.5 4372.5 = 6.12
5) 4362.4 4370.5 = 6.39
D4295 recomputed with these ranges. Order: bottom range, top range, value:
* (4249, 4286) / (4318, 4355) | 1.22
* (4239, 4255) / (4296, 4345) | 1.02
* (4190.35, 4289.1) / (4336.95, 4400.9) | 1.22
